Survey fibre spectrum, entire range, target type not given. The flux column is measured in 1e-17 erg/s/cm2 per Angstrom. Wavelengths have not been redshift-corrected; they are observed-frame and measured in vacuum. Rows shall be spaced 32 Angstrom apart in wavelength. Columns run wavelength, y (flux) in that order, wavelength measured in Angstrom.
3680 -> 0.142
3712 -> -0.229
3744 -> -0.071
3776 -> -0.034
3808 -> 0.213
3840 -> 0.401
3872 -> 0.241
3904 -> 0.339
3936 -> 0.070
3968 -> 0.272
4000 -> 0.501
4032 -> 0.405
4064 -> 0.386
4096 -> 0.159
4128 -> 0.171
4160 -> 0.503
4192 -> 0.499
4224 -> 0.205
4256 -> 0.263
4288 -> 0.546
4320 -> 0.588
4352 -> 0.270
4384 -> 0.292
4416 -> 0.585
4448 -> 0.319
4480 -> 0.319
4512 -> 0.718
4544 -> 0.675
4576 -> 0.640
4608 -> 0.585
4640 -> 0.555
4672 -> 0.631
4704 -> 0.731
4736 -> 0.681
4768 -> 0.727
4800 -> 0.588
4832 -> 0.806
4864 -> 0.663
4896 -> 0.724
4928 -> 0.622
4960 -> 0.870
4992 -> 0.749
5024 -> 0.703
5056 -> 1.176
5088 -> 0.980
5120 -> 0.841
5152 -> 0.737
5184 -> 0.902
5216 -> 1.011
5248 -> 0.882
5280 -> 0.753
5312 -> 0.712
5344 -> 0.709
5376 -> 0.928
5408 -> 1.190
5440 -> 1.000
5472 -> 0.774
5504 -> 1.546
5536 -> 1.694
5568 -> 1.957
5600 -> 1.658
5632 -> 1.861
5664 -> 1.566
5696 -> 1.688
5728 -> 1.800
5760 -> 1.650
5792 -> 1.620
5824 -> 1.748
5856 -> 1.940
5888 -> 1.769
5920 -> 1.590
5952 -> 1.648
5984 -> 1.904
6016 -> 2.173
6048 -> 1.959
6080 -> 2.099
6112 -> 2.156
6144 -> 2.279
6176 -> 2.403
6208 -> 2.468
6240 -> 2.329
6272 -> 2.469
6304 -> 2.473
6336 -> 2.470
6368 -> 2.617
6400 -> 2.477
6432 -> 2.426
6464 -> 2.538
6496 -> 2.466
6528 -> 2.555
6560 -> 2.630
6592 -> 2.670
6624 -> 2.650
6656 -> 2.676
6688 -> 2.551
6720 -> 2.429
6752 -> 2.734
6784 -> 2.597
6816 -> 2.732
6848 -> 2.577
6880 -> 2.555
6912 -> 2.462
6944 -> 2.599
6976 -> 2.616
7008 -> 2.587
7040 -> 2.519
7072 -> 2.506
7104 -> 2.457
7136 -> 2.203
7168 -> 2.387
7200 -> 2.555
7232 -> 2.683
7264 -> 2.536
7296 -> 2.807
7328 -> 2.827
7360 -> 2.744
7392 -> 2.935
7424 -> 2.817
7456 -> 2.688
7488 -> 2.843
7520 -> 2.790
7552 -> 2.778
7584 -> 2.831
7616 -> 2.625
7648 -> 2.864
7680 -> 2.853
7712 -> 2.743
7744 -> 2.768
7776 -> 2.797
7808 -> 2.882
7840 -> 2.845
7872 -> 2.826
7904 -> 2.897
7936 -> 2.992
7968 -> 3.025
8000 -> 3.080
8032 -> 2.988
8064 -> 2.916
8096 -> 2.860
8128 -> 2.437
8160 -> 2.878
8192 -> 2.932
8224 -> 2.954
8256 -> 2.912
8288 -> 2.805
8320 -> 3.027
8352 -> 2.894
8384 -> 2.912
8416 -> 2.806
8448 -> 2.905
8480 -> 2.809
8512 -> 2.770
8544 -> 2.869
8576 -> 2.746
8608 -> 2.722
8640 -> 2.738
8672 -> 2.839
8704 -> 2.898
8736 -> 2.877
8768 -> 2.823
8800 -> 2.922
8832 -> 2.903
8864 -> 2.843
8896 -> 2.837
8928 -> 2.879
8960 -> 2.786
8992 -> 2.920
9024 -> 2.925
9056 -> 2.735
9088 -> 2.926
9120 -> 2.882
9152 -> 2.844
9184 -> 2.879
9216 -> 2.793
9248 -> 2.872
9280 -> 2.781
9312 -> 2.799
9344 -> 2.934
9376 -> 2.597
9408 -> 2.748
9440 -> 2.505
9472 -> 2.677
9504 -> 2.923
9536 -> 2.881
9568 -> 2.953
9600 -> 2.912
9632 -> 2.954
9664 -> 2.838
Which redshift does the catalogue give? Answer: 0.38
